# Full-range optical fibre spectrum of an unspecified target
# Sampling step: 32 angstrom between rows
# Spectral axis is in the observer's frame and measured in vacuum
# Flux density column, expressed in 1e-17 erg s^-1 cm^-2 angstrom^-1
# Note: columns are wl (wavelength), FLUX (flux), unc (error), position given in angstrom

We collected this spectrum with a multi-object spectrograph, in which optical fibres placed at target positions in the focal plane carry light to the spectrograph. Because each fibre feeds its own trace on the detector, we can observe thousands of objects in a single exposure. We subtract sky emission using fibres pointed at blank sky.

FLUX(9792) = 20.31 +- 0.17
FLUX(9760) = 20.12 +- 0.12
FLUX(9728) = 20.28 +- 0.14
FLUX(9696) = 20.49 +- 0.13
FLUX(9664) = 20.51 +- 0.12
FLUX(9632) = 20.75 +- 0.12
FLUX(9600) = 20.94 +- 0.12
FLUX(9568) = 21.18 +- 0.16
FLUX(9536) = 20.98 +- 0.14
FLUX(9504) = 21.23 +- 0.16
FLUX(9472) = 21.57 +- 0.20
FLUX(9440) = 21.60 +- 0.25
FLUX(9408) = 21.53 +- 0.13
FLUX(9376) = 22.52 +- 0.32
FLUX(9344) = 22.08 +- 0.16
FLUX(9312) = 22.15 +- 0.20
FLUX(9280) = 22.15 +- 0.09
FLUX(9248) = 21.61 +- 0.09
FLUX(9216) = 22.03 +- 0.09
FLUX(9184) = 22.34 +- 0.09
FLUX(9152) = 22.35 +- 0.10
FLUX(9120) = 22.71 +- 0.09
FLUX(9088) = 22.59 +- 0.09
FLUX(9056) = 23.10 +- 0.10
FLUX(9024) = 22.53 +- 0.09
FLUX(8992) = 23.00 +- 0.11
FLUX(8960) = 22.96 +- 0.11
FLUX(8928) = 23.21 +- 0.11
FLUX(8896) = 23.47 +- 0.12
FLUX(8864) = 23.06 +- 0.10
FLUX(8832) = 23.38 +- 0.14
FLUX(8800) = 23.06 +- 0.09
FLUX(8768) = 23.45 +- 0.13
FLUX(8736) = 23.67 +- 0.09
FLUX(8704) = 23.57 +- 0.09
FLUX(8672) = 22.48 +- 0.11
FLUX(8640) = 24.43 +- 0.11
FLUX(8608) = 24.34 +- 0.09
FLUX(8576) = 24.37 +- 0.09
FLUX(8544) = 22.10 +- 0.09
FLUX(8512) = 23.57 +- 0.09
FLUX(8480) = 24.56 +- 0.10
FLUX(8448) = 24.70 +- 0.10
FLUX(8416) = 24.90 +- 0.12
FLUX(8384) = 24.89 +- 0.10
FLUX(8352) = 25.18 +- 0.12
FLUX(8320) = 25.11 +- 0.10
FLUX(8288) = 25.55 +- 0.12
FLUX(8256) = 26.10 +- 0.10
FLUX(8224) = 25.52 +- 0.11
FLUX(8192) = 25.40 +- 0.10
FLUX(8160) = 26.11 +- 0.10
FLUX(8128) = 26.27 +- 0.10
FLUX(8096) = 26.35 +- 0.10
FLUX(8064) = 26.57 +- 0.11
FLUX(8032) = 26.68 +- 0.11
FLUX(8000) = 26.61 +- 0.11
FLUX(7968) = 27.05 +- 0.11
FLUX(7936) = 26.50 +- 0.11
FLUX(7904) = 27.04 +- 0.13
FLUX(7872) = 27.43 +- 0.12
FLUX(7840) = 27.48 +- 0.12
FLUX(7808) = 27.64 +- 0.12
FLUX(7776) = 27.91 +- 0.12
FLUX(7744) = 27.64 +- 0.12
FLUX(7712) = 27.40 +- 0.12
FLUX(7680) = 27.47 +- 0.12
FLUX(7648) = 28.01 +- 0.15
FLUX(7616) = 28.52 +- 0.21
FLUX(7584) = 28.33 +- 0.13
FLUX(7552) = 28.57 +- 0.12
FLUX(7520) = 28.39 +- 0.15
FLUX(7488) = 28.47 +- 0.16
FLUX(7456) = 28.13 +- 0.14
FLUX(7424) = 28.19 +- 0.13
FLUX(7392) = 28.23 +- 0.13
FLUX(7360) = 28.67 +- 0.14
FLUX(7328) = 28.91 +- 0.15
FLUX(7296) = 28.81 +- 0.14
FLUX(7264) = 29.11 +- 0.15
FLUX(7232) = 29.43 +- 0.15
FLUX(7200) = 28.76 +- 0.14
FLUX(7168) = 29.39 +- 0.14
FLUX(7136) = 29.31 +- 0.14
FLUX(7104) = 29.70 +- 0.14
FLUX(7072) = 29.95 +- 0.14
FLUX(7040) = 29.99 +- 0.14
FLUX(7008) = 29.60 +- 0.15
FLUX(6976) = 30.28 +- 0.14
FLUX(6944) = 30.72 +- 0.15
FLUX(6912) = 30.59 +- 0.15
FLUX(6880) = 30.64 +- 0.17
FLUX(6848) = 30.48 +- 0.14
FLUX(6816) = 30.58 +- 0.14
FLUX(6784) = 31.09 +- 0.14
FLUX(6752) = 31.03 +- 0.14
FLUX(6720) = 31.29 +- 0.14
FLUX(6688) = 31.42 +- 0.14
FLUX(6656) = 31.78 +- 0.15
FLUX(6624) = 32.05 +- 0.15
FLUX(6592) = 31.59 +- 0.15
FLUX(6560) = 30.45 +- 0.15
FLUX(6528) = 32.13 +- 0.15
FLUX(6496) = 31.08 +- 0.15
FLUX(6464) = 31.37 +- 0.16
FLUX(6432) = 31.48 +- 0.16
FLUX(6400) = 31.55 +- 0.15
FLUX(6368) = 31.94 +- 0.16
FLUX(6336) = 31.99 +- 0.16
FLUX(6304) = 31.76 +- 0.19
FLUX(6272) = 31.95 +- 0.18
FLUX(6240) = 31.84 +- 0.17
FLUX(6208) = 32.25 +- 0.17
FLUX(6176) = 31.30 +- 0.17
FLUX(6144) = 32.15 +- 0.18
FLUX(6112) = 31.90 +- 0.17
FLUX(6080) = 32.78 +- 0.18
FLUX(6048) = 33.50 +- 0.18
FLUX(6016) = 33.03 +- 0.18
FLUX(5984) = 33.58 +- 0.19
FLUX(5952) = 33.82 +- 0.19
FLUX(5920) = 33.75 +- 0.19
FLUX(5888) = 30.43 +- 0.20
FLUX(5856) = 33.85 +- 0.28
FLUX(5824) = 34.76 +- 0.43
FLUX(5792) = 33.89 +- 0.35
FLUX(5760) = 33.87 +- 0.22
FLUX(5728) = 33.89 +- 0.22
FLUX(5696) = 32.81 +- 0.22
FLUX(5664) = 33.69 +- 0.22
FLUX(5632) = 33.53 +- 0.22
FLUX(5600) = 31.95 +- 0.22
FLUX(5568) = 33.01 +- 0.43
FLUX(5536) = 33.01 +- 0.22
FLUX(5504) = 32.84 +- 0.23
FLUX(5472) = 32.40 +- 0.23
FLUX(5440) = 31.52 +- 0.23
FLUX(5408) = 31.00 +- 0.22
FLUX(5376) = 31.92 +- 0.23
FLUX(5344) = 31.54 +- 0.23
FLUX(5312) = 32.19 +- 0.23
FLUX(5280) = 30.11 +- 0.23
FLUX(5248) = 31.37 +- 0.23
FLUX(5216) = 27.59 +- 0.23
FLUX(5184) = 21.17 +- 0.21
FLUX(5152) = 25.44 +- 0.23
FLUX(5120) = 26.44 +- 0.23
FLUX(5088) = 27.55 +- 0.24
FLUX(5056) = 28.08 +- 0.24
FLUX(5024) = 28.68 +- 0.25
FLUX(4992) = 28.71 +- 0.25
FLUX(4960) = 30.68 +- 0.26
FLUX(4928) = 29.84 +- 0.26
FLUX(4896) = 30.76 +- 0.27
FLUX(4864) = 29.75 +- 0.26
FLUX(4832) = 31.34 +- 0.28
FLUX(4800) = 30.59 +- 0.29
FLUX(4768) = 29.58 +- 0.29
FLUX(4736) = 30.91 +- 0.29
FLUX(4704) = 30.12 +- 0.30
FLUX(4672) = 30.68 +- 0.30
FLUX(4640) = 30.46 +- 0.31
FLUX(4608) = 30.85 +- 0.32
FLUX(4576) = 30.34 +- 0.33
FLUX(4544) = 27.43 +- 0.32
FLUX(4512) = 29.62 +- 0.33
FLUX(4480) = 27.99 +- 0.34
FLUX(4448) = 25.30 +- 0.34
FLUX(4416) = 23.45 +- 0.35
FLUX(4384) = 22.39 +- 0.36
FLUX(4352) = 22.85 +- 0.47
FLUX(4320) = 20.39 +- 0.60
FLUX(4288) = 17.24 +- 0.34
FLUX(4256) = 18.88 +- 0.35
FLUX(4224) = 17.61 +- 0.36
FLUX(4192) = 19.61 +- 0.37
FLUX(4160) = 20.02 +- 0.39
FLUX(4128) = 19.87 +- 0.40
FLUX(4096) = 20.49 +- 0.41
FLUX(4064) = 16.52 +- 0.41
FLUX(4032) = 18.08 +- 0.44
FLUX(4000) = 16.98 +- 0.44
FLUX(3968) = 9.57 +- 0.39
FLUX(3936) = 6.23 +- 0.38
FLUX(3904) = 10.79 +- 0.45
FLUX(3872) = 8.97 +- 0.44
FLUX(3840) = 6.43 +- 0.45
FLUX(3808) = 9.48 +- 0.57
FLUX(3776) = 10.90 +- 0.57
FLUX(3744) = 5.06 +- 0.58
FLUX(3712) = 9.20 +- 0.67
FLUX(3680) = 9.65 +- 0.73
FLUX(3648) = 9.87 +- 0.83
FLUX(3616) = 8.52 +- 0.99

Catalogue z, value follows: 0.000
